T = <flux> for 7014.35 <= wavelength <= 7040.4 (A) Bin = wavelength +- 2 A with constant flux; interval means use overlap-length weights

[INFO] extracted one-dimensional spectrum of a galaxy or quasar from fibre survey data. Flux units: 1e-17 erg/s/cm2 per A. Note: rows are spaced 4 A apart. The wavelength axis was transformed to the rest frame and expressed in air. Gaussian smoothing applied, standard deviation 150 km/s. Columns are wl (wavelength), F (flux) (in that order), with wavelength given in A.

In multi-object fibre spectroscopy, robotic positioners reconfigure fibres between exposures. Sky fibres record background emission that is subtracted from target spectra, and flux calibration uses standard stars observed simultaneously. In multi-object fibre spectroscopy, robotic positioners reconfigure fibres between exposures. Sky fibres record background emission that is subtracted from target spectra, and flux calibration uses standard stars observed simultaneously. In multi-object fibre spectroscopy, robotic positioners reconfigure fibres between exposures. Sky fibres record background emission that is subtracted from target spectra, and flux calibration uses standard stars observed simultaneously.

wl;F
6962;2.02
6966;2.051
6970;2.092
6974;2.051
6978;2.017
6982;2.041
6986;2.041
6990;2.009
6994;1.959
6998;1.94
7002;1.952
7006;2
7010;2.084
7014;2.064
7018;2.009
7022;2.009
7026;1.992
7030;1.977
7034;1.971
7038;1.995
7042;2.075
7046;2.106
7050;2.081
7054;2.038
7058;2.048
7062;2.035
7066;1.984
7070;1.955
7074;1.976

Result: 2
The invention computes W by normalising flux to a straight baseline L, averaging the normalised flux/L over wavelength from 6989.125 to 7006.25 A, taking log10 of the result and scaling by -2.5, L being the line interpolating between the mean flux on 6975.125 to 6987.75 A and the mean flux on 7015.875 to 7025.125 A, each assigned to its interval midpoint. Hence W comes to 0.03 mag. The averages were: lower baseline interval 2.03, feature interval 1.97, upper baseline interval 2.01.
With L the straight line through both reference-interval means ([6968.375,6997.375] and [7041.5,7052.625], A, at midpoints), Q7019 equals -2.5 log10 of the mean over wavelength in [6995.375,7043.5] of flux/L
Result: 0.03 mag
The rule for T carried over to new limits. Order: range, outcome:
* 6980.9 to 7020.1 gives 2.01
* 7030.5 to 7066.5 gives 2.04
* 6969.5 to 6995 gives 2.03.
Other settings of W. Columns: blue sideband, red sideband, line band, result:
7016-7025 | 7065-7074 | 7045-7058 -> -0.046 mag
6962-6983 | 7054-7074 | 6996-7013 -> 0.019 mag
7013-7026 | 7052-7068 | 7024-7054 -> -0.003 mag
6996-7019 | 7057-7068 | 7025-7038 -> 0.017 mag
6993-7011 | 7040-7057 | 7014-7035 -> 0.015 mag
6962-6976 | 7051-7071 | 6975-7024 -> 0.018 mag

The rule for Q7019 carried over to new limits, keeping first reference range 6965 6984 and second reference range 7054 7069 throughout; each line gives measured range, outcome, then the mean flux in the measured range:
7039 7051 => -0.029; 2.08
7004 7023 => 0.001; 2.03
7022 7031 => 0.022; 1.99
